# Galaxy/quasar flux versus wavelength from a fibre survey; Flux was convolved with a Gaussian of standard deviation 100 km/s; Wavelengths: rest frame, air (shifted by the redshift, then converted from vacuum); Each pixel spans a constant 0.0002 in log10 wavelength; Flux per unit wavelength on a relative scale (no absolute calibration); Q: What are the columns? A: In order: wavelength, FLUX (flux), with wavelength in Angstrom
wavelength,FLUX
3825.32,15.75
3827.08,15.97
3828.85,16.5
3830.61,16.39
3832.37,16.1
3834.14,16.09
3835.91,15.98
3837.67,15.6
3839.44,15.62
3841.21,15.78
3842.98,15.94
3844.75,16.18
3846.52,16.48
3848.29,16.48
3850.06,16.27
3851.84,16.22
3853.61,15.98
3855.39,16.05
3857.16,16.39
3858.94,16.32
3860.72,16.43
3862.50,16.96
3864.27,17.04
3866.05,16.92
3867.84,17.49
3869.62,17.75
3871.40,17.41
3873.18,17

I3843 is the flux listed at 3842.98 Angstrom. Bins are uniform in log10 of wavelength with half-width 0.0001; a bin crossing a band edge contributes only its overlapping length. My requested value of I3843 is 15.94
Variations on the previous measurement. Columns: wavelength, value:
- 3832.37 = 16.1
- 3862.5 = 16.96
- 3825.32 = 15.75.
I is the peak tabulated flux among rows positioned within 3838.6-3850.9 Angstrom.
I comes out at 16.48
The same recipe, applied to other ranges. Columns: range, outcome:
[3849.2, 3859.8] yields 16.39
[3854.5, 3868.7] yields 17.49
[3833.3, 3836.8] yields 16.09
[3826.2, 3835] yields 16.5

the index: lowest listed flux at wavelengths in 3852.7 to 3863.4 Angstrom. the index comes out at 15.98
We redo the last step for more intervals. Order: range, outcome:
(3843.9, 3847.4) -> 16.18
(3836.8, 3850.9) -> 15.6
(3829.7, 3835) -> 16.09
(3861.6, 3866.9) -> 16.92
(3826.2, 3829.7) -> 15.97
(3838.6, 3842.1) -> 15.62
